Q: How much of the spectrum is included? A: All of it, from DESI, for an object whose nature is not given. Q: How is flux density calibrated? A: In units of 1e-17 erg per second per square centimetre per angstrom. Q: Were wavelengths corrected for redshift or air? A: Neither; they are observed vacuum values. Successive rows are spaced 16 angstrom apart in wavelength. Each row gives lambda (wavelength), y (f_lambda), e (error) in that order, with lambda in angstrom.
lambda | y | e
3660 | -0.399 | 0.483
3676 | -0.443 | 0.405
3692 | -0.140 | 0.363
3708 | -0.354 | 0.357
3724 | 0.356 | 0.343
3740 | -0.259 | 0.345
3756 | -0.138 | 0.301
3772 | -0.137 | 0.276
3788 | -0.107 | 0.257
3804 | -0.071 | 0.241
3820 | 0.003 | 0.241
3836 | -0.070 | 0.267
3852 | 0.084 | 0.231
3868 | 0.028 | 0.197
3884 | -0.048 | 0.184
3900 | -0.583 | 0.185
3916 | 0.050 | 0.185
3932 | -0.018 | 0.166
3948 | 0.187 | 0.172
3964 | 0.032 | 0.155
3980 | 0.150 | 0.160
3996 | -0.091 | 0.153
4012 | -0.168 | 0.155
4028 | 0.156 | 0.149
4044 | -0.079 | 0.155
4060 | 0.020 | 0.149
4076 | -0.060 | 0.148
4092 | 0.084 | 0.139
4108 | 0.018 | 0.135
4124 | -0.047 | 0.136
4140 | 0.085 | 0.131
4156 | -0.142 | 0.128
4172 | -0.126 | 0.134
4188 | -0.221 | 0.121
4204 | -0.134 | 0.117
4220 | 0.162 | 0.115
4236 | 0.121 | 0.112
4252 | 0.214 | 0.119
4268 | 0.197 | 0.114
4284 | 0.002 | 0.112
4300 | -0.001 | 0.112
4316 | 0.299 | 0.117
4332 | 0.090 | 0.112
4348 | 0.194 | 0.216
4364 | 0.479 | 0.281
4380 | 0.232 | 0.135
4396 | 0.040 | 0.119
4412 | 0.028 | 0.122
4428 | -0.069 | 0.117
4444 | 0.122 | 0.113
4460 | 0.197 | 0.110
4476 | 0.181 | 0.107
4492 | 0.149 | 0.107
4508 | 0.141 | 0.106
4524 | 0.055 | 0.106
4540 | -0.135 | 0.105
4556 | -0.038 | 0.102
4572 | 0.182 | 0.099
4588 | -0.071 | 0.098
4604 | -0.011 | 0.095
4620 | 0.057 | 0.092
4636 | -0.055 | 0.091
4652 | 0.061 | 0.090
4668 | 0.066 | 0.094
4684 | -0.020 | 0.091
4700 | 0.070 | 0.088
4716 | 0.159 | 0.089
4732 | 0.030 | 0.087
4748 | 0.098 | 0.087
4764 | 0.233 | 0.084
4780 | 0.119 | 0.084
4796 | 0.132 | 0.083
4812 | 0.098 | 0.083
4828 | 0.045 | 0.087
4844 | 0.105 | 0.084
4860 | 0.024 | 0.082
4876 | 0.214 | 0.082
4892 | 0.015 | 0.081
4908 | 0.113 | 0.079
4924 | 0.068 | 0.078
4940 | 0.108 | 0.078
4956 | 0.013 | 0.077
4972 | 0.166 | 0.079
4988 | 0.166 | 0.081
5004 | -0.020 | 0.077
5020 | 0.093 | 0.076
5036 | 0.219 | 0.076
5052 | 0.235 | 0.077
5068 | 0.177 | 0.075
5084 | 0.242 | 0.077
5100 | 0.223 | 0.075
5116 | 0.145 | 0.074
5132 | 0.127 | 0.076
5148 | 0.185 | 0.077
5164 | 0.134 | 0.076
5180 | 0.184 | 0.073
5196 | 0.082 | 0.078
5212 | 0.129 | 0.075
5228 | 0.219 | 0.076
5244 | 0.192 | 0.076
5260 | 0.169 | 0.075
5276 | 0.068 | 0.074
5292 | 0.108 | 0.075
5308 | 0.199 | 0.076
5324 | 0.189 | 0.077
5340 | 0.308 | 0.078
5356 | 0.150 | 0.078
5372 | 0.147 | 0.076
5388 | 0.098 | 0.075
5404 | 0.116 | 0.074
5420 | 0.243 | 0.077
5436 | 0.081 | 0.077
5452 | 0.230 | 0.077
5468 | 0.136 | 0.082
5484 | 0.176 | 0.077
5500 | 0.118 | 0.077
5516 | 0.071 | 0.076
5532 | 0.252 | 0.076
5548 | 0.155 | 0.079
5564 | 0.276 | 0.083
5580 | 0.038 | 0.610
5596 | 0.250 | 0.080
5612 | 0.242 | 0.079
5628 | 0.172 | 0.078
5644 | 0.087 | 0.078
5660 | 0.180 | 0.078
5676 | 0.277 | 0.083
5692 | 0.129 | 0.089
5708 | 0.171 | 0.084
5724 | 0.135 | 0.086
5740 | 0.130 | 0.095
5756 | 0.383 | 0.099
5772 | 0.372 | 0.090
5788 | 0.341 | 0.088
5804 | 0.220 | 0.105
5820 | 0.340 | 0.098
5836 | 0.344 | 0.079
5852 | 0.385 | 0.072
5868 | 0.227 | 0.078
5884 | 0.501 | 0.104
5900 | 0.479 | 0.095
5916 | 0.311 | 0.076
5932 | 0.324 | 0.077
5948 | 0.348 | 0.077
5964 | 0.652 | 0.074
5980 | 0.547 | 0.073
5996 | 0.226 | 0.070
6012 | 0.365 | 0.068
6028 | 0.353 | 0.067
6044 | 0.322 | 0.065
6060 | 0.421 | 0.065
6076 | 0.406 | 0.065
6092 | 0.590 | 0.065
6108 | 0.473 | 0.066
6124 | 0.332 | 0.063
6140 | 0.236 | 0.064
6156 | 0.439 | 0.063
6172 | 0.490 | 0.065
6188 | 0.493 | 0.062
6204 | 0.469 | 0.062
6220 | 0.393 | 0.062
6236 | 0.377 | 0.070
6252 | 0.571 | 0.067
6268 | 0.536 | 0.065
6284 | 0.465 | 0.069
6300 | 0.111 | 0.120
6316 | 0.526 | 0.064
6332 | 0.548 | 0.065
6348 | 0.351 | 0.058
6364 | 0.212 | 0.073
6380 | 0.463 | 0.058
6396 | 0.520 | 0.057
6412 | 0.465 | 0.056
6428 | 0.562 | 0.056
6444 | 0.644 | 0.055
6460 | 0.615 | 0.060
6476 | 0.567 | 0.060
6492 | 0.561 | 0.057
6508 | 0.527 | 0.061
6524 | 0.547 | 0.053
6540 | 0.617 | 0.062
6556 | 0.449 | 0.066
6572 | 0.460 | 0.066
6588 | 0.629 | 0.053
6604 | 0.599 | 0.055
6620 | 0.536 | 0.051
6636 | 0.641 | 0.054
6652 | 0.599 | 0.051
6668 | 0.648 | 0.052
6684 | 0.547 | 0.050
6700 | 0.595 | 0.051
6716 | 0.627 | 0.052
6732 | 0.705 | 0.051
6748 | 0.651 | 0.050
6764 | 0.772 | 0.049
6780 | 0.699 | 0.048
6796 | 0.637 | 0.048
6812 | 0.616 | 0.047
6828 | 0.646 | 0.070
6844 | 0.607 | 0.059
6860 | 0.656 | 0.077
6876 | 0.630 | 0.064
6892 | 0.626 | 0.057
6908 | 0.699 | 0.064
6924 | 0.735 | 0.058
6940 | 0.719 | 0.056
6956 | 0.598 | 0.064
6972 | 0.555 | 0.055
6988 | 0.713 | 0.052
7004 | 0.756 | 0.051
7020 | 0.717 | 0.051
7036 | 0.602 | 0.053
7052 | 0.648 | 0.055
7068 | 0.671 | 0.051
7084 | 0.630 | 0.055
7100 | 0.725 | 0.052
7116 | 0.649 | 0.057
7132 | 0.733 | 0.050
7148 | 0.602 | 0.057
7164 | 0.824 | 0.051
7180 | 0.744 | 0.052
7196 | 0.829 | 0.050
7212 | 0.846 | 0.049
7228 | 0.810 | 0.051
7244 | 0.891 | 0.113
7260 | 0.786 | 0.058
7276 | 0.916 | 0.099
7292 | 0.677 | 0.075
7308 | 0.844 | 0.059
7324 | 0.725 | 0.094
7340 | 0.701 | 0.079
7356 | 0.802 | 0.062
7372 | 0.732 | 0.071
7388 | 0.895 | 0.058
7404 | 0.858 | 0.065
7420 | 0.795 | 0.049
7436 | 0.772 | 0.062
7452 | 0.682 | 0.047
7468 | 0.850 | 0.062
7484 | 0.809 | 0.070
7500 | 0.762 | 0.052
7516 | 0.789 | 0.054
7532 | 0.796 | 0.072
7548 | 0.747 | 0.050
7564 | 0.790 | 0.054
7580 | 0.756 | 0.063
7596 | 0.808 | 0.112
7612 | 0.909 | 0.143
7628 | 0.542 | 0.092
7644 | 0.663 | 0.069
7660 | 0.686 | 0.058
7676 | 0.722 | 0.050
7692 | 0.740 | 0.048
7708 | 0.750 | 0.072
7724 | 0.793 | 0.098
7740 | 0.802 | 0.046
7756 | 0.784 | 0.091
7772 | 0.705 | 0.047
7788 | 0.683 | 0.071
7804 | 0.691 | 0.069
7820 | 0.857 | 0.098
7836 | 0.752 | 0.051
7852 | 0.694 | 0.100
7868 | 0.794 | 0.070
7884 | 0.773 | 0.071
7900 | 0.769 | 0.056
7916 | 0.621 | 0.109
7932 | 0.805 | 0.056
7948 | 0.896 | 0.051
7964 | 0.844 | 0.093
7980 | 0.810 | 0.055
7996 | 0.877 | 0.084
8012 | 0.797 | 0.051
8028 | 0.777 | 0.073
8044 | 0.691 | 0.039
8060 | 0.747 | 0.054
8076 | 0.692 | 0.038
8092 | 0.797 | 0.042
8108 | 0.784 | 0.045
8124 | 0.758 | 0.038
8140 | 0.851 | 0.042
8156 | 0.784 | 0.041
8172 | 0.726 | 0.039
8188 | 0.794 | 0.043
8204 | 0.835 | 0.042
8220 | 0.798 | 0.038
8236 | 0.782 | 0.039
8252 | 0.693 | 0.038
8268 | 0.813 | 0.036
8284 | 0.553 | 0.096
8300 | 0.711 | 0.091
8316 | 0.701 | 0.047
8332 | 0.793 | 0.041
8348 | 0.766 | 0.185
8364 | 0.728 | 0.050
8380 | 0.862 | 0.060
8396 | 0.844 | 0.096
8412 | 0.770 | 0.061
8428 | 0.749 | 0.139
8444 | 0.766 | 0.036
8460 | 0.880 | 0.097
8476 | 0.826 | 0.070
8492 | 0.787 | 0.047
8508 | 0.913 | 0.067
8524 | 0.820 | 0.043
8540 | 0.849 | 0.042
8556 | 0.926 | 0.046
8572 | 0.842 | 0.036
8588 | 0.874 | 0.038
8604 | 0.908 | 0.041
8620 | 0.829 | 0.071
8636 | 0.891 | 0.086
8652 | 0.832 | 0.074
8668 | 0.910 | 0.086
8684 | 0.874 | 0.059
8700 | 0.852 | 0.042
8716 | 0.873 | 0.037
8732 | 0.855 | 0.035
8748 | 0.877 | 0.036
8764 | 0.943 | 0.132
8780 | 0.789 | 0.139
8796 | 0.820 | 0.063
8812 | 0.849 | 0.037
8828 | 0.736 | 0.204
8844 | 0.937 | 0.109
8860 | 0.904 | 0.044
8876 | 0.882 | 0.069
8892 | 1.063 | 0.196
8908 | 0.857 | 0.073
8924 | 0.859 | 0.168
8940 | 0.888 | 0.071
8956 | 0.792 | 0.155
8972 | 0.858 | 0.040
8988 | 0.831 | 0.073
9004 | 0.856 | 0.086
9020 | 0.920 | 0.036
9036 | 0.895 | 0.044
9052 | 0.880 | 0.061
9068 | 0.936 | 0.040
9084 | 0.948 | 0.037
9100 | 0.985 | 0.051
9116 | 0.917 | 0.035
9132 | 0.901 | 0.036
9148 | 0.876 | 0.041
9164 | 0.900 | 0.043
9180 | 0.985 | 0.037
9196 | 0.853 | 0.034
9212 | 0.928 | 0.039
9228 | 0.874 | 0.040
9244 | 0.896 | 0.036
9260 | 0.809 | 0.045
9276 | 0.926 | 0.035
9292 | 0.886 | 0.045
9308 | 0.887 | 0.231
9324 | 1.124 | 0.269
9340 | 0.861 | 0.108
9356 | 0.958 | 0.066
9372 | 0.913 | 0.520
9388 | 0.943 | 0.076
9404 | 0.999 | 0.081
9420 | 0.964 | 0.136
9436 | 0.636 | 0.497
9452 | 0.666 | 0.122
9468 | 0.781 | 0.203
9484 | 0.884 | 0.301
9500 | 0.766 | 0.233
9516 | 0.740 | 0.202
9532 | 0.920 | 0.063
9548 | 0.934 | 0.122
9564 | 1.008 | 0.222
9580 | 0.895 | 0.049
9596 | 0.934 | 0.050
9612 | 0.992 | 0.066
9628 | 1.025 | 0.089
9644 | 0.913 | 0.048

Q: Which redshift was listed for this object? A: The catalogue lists 0.60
